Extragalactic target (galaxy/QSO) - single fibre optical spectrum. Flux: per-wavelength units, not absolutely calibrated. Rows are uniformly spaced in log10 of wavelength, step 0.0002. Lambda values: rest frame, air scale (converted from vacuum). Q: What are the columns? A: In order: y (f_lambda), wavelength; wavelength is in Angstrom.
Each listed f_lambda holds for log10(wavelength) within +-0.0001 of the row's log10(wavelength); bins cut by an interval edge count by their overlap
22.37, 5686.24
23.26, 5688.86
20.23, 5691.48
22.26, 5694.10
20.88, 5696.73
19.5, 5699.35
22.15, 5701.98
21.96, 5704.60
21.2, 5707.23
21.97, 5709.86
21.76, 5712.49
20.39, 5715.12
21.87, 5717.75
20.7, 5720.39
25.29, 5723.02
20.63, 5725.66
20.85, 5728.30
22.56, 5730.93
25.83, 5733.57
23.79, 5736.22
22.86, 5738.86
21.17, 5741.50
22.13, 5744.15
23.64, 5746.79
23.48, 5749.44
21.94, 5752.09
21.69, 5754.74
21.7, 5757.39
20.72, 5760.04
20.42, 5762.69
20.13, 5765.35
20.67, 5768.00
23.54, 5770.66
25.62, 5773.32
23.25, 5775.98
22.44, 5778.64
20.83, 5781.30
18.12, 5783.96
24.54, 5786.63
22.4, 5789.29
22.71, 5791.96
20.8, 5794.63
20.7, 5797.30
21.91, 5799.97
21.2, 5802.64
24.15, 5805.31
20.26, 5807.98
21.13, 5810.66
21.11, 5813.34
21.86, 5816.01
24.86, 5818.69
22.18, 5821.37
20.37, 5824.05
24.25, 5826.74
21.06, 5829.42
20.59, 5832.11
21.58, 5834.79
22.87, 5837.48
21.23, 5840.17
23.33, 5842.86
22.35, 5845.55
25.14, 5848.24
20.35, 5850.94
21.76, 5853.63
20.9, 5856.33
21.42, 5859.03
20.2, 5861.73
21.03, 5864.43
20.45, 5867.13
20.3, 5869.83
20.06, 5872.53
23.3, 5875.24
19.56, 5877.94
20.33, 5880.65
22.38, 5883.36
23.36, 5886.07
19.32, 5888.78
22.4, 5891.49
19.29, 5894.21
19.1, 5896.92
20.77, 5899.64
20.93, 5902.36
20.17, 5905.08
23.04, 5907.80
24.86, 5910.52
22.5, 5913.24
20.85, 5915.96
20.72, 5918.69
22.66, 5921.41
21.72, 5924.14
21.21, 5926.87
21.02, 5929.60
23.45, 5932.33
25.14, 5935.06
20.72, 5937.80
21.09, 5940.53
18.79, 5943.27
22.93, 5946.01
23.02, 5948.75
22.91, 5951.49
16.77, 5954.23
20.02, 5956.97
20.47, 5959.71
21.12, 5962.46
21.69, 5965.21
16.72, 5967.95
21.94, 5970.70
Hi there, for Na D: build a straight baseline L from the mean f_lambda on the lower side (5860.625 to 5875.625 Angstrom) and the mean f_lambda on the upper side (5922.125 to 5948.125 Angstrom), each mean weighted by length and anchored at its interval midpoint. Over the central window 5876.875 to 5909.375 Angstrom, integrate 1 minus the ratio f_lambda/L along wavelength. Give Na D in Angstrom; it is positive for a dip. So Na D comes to 0.4 Angstrom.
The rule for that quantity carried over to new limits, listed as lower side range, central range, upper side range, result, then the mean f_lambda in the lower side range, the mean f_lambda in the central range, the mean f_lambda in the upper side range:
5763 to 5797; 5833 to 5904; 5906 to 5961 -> 1.7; 22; 21.3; 21.7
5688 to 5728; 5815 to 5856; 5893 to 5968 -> -1.6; 21.6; 22.2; 21.3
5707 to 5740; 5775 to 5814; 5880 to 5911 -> 0.3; 22.3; 21.7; 21.2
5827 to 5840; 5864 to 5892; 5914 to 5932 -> 0.7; 21.7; 21.1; 21.5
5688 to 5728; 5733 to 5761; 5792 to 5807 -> -1.2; 21.6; 22.6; 21.8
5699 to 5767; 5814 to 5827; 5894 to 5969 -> -0.5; 22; 22.5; 21.3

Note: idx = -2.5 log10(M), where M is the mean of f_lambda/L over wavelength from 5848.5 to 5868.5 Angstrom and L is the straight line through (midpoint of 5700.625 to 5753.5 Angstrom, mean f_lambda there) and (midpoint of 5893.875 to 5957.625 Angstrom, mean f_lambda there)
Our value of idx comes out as 0.03 mag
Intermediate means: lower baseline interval 22.3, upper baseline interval 21.5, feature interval 21.1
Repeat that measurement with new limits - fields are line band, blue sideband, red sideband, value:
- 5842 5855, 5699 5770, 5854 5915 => -0.06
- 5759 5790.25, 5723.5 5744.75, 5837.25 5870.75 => 0.02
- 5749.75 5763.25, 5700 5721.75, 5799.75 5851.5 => 0.01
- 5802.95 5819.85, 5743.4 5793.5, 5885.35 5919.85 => -0.02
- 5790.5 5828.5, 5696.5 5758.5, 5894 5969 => -0.01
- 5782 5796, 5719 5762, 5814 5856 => 0.03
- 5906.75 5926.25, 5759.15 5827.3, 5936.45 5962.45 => -0.06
